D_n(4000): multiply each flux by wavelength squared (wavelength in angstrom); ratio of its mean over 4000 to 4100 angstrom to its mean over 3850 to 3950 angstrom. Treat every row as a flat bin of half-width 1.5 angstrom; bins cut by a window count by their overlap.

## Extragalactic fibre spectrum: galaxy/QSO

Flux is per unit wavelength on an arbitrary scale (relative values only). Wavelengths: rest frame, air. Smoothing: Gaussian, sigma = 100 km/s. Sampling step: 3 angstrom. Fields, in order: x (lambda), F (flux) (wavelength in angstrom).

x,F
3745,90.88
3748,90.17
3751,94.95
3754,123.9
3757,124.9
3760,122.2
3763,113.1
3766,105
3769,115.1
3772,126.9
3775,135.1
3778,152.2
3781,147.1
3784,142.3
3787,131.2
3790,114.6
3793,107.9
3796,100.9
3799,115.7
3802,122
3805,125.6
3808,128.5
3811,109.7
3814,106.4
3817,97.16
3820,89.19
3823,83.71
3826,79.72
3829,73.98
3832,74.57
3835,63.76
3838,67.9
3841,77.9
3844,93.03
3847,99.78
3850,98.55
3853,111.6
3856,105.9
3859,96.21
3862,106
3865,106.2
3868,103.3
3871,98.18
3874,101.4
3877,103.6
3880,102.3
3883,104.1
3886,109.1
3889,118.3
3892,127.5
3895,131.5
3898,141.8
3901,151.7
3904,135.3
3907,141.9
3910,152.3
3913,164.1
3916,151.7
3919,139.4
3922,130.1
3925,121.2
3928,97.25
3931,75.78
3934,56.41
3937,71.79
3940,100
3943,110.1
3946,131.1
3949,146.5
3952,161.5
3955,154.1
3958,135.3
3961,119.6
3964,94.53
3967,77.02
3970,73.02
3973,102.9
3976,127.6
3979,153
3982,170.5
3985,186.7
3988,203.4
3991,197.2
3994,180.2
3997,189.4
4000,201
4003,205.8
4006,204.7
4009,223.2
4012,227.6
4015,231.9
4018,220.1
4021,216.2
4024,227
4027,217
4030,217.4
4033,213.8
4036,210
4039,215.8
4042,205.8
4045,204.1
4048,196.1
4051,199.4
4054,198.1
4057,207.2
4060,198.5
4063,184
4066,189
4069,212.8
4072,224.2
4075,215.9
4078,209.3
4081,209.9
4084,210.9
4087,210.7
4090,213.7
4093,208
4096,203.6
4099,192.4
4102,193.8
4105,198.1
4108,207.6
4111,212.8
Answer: 1.95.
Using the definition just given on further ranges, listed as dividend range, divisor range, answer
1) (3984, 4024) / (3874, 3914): 1.71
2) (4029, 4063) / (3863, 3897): 2.02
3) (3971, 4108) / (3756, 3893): 2.09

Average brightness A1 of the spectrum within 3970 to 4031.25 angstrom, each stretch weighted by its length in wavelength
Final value 192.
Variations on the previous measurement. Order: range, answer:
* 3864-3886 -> 103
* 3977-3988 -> 173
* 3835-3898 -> 103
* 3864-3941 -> 117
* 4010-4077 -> 211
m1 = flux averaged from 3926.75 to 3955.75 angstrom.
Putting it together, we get 109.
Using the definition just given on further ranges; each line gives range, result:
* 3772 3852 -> 106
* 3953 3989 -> 133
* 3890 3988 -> 127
